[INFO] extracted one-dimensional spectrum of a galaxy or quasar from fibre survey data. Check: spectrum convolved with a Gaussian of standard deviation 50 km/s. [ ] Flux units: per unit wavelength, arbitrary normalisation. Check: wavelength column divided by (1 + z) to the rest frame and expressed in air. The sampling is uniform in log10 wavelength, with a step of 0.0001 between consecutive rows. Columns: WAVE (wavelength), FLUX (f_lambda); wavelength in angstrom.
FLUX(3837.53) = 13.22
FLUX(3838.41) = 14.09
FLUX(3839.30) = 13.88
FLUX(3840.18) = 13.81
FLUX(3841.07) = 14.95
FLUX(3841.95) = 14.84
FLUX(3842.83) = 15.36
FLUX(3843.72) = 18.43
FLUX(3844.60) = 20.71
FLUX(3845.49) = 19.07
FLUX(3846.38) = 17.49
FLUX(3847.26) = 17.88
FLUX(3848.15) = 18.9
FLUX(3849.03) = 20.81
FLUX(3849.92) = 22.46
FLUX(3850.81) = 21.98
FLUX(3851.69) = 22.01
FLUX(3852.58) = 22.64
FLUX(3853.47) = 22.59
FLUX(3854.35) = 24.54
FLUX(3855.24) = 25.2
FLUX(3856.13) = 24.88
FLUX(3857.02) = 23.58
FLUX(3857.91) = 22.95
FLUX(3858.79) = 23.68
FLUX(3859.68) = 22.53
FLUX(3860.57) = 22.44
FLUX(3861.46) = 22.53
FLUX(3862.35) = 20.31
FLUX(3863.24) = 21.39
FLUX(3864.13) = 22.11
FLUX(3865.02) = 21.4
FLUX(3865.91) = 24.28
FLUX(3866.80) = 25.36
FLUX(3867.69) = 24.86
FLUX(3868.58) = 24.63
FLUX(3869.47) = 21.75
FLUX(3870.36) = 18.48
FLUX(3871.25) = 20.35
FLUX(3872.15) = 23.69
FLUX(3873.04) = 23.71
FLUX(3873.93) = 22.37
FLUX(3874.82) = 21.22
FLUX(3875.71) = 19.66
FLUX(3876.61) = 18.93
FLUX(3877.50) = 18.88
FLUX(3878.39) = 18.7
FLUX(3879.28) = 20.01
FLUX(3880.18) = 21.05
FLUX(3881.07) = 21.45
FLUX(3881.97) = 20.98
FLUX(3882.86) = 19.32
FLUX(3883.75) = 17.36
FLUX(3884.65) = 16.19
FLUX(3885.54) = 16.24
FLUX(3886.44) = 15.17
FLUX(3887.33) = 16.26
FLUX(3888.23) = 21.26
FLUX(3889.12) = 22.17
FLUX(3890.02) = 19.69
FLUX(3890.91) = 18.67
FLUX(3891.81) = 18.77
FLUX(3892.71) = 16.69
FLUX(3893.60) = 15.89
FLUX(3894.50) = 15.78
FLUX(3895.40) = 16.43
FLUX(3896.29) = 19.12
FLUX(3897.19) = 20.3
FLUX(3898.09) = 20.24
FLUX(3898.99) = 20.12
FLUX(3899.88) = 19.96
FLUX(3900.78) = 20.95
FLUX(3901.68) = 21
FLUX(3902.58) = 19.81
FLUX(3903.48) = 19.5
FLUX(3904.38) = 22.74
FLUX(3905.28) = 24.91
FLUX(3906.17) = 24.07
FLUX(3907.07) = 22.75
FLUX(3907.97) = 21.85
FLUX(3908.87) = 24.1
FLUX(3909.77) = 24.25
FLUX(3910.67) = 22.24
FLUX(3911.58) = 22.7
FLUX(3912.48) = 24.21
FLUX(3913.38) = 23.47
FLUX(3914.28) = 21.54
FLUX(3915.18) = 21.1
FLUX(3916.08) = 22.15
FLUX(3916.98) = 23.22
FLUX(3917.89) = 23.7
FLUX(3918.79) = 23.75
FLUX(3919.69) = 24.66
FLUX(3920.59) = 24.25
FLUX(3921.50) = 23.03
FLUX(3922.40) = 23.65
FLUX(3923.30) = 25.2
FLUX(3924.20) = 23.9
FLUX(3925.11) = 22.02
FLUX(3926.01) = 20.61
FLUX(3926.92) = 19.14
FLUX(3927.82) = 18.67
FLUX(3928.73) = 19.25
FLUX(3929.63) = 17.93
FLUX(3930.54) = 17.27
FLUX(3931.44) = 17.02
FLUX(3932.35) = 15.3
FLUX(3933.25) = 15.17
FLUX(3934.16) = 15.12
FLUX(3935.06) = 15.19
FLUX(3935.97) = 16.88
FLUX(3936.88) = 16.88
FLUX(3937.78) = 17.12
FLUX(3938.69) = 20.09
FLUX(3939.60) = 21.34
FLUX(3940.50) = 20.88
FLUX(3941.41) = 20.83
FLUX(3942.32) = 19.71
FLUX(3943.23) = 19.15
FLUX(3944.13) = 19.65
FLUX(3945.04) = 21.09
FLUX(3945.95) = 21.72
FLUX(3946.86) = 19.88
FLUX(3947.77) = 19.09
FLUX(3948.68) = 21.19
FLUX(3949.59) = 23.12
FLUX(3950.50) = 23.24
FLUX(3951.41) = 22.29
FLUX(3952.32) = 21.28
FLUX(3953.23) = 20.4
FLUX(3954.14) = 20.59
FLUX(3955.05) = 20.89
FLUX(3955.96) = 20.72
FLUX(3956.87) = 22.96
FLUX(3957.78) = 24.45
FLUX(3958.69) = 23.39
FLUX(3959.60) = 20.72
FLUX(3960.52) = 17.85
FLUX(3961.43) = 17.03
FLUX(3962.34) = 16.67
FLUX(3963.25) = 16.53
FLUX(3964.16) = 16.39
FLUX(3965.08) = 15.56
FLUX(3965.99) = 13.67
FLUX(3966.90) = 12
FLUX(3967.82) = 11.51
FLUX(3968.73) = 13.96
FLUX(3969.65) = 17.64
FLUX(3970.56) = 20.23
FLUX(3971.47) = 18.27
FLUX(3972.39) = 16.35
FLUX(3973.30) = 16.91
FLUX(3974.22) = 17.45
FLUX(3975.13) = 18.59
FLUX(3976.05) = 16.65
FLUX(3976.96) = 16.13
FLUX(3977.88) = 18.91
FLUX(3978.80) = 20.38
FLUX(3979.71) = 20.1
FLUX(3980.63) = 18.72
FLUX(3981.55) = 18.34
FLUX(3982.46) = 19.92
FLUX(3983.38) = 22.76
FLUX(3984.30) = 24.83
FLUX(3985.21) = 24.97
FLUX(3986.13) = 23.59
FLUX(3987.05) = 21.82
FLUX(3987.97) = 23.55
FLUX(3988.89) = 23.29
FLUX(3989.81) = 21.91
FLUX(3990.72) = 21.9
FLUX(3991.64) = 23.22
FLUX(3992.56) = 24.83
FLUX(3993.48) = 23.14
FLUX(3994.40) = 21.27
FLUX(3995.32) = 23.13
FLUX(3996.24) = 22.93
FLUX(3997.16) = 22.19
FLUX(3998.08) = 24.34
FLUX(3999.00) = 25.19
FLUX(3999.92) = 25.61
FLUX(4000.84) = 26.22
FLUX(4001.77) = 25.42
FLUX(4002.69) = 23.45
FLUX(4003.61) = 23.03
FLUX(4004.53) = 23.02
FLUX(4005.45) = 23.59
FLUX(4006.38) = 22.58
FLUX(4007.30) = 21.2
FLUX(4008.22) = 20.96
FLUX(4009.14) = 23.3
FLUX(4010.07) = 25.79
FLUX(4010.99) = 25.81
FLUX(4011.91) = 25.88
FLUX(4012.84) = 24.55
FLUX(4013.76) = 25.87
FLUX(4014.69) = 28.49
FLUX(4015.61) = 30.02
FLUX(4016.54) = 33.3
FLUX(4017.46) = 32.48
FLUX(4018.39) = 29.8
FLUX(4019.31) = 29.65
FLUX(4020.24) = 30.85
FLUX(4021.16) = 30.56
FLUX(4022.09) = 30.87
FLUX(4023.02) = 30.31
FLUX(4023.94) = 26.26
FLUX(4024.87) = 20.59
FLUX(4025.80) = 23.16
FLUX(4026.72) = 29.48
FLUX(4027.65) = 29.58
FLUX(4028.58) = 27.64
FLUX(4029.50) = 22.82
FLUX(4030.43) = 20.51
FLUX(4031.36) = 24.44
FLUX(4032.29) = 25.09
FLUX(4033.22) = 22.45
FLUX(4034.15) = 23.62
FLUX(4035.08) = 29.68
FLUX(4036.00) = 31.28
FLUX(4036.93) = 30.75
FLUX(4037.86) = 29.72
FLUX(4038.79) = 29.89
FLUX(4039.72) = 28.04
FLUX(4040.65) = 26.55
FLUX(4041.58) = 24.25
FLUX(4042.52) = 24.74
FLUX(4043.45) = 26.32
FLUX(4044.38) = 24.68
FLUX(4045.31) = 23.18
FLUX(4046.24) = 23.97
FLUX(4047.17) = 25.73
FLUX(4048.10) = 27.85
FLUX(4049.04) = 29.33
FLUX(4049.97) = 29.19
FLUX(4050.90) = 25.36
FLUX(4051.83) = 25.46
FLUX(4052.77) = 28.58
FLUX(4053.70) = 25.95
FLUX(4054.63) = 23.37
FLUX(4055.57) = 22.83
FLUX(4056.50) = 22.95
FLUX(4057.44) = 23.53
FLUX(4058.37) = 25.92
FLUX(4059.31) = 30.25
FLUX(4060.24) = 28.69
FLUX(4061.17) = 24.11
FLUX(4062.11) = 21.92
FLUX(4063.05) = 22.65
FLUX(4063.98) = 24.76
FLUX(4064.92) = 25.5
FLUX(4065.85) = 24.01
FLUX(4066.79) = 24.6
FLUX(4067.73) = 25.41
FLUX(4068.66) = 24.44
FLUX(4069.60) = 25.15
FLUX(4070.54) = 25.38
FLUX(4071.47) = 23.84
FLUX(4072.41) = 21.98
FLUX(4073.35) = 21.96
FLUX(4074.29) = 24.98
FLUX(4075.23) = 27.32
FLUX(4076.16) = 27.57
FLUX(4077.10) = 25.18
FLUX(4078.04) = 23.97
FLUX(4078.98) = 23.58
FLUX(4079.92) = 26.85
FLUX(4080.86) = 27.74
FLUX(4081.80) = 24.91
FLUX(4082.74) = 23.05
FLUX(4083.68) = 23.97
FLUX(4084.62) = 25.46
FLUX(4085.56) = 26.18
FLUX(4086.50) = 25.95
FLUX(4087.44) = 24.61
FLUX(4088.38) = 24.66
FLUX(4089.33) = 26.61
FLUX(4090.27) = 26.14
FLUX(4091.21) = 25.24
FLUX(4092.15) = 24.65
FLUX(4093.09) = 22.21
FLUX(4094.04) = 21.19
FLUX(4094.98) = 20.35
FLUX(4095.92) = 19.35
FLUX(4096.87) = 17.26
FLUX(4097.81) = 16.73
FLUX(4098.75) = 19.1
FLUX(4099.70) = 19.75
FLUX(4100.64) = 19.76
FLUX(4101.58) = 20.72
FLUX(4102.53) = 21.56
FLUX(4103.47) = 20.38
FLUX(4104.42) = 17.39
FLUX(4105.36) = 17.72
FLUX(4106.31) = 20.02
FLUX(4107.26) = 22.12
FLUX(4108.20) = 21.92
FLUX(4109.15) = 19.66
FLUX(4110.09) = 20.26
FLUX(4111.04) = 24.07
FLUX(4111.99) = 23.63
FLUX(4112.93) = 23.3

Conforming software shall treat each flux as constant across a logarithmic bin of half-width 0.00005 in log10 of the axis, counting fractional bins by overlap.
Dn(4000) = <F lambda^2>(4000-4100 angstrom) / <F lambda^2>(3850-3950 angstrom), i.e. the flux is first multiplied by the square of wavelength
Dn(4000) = 1.31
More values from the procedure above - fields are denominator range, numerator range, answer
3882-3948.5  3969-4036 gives 1.24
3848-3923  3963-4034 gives 1.13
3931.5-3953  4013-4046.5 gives 1.47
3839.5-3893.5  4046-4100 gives 1.33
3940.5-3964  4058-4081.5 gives 1.30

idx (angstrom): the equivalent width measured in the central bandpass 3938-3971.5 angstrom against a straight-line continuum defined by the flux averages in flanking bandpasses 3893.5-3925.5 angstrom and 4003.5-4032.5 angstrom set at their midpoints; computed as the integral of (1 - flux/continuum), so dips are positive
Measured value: 6.2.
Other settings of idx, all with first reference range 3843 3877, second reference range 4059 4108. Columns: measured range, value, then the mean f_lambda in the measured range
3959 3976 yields 4.52 angstrom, 16.6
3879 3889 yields 1.48 angstrom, 18.8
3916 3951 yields 3.23 angstrom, 20.3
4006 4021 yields -2.68 angstrom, 27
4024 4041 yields -2.47 angstrom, 26.4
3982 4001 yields -0.46 angstrom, 23.3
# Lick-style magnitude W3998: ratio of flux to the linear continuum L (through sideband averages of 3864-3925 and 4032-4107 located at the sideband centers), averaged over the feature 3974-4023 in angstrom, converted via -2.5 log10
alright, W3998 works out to -0.039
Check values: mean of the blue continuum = 21.2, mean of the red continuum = 24.4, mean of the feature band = 24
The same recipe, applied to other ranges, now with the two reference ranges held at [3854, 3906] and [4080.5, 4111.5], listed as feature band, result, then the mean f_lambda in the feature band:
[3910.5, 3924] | -0.114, 23.3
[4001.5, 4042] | -0.221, 26.5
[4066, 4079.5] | -0.125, 24.7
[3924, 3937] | 0.175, 17.9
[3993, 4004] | -0.112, 23.8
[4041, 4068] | -0.161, 25.3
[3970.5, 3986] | 0.102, 19.5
